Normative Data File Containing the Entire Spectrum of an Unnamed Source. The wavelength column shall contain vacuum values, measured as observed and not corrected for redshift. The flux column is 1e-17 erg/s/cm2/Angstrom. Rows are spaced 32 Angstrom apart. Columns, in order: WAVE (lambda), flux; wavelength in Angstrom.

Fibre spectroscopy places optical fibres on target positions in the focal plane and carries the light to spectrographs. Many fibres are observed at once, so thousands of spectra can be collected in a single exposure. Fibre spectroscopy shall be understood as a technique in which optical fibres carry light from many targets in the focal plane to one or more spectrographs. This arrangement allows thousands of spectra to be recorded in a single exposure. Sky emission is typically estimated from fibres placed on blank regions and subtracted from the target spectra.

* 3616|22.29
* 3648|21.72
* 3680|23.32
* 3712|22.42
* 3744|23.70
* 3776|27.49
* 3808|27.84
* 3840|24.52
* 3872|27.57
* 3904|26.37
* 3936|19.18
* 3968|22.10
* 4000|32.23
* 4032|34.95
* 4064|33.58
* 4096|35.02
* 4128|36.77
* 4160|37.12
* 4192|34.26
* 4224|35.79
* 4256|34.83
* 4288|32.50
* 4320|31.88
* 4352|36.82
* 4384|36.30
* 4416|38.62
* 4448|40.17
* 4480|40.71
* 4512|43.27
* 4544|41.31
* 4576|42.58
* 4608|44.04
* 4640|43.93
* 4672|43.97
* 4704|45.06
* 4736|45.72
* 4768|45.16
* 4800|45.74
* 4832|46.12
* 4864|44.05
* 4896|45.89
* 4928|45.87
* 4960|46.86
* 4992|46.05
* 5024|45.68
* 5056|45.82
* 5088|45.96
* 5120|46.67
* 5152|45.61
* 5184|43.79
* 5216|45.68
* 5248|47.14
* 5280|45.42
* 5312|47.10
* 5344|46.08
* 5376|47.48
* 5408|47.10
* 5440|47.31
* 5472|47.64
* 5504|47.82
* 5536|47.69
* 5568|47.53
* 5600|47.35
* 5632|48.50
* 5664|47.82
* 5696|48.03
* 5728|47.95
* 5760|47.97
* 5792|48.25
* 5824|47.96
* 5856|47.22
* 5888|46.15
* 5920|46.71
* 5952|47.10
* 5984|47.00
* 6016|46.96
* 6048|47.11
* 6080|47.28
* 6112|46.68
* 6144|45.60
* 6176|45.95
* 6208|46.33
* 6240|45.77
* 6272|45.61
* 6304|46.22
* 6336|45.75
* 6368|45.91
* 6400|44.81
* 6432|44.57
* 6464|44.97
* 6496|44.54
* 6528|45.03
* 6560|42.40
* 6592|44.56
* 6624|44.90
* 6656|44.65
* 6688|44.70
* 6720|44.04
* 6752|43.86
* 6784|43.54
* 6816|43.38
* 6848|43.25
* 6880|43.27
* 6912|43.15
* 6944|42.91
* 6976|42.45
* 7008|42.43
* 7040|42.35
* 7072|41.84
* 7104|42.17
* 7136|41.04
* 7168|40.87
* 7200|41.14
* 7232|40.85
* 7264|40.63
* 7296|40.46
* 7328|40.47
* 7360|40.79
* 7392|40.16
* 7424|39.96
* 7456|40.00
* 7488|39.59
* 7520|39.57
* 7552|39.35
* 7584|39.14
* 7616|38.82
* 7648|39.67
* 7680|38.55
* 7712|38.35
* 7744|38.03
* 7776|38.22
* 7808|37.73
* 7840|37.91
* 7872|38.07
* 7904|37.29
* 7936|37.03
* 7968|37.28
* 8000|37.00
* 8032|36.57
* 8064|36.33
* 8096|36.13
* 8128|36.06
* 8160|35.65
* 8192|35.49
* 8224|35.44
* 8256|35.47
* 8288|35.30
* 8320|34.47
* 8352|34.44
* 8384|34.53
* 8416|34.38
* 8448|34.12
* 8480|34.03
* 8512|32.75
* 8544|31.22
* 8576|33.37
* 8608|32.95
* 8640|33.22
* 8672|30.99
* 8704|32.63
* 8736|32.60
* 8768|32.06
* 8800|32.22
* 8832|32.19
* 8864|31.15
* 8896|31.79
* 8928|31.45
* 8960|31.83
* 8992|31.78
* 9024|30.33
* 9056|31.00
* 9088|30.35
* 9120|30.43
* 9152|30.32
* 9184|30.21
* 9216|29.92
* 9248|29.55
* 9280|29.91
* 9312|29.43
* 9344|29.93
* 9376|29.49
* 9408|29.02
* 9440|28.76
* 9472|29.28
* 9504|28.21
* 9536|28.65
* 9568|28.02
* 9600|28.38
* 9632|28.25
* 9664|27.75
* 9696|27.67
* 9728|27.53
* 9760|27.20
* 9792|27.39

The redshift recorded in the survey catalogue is 0.00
